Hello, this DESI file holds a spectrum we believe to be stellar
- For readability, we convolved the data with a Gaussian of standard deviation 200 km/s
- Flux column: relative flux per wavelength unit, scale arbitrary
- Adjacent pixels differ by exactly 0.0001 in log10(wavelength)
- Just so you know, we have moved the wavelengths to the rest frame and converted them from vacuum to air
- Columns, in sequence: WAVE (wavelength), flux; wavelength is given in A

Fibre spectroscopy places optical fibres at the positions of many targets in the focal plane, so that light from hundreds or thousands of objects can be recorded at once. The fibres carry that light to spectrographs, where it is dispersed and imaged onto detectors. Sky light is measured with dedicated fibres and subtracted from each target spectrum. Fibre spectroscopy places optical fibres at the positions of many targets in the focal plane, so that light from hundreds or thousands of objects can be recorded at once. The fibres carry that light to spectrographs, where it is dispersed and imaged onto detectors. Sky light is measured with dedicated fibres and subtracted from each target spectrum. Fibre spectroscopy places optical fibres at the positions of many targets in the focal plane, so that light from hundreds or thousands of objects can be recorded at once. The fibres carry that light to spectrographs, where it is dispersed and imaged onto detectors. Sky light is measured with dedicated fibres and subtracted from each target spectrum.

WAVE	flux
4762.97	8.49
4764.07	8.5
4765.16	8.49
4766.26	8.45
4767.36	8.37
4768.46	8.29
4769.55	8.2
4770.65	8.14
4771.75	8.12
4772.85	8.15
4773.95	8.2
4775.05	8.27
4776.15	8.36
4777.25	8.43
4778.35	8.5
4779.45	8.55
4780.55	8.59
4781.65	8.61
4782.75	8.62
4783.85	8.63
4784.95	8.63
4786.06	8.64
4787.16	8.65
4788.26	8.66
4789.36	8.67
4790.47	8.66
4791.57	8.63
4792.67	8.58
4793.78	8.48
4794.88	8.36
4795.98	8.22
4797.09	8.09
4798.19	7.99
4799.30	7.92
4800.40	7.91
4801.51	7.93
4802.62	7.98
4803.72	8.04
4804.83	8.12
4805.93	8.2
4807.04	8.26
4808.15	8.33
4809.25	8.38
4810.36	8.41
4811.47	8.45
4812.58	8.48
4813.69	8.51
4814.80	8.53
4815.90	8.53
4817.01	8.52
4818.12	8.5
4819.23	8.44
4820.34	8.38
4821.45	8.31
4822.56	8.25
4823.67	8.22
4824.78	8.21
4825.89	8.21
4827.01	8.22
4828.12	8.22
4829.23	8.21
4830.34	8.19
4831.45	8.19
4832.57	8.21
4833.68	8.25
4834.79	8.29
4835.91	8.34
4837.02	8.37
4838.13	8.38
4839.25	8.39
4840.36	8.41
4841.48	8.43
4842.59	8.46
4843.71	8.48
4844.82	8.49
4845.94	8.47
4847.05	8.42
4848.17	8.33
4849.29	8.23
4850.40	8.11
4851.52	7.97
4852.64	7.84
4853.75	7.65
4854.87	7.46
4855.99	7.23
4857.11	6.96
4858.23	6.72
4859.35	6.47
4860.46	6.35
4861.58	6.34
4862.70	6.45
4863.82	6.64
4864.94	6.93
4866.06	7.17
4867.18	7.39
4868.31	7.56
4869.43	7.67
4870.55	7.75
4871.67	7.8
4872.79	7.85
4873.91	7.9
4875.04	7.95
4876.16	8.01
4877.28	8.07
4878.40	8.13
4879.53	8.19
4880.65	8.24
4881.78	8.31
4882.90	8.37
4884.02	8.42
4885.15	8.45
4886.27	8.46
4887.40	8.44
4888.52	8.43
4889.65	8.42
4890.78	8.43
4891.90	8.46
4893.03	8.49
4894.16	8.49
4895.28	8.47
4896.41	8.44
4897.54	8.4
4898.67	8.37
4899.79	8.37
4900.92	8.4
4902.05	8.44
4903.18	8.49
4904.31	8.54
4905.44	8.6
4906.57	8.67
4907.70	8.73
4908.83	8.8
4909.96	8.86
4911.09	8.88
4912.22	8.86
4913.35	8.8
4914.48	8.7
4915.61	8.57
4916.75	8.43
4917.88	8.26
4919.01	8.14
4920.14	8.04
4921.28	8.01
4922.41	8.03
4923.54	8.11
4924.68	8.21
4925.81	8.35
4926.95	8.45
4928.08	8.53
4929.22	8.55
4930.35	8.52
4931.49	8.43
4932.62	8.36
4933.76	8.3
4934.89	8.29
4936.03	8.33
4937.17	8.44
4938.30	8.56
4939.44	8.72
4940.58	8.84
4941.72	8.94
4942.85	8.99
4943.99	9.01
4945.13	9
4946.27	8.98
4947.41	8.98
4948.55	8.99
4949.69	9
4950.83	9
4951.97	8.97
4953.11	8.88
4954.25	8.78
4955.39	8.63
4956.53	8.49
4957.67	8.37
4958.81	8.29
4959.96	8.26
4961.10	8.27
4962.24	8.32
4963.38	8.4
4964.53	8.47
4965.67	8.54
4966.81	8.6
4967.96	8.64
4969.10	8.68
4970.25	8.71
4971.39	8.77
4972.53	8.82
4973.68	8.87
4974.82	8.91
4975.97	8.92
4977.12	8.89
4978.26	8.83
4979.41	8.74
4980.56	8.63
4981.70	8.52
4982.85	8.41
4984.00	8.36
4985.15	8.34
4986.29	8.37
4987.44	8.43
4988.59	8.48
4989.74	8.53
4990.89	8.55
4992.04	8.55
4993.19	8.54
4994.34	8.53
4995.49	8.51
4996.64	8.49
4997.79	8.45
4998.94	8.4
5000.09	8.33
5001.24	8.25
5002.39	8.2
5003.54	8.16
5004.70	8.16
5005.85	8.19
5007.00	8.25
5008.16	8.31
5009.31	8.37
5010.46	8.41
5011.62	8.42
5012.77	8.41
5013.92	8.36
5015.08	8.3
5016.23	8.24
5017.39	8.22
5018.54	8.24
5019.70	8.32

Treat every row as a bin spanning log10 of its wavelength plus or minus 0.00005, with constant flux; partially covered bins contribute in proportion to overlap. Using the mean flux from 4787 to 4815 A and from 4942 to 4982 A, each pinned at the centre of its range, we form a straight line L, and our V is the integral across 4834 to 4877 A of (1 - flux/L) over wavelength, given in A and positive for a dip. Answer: 3.7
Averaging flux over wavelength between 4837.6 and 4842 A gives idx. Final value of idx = 8.39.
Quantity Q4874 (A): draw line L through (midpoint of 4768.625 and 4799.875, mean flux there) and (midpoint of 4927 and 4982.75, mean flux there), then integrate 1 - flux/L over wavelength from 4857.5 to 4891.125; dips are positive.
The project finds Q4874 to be 3.3 A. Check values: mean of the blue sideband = 8.41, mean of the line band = 7.7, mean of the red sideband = 8.66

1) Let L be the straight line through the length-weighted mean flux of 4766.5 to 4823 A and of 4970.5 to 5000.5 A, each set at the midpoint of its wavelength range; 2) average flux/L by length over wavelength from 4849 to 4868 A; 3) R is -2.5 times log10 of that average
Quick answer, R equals 0.18 mag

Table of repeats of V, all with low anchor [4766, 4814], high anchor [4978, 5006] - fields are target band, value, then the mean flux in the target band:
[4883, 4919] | -0.55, 8.53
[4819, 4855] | 0.53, 8.25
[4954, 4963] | 0.01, 8.42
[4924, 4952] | -0.82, 8.66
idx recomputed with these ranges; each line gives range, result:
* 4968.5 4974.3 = 8.78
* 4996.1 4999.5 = 8.45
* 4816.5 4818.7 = 8.5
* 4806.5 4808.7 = 8.3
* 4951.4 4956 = 8.82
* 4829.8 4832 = 8.2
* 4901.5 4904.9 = 8.48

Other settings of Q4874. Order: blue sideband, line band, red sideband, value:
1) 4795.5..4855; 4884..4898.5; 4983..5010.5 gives -0.2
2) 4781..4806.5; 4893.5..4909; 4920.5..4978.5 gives 0.0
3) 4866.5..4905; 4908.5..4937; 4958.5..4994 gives -0.2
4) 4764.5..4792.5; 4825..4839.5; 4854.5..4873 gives -1.3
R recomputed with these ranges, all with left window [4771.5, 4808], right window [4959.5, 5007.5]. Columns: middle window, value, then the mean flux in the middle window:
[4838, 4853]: 0.01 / 8.32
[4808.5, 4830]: 0.00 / 8.37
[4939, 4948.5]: -0.06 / 8.94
